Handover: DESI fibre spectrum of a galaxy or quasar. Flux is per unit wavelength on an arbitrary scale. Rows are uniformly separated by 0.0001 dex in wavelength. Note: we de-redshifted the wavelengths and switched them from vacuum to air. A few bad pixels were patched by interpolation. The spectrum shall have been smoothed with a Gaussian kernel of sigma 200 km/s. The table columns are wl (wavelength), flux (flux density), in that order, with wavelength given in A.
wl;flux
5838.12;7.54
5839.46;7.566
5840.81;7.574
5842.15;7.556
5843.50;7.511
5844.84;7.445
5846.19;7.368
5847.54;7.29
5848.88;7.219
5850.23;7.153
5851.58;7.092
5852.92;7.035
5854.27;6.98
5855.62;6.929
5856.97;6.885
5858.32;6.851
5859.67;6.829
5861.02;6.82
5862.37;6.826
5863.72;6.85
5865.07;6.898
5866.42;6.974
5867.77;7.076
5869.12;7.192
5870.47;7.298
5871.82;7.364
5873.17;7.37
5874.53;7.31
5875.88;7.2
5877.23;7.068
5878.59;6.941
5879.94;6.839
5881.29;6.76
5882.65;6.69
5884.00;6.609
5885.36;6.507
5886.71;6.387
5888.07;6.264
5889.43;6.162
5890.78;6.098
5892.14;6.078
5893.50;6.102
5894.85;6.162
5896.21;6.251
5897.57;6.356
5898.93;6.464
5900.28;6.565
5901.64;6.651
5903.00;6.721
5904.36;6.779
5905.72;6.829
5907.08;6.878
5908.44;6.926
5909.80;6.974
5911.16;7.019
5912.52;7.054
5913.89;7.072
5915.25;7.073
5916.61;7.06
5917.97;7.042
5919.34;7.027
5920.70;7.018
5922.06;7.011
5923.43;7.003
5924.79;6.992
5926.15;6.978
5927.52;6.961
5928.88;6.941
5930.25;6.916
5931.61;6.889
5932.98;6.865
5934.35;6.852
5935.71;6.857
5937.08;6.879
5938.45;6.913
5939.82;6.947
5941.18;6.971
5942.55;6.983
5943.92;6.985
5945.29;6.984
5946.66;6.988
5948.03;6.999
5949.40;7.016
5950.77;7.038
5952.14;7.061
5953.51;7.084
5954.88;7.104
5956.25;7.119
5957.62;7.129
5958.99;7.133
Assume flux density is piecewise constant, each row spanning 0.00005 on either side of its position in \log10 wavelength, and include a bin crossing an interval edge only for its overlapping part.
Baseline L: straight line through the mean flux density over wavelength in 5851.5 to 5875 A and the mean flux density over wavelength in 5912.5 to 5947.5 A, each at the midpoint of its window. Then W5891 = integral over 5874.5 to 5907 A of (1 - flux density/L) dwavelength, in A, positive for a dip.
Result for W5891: 2.04 A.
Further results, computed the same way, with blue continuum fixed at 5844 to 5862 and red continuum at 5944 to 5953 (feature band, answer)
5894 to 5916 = 0.95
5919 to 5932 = 0.10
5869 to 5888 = 0.31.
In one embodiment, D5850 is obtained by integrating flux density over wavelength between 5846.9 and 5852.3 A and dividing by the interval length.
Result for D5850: 7.2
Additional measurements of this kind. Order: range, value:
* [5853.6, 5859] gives 6.9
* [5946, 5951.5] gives 7.01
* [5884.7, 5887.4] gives 6.45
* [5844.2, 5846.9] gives 7.38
